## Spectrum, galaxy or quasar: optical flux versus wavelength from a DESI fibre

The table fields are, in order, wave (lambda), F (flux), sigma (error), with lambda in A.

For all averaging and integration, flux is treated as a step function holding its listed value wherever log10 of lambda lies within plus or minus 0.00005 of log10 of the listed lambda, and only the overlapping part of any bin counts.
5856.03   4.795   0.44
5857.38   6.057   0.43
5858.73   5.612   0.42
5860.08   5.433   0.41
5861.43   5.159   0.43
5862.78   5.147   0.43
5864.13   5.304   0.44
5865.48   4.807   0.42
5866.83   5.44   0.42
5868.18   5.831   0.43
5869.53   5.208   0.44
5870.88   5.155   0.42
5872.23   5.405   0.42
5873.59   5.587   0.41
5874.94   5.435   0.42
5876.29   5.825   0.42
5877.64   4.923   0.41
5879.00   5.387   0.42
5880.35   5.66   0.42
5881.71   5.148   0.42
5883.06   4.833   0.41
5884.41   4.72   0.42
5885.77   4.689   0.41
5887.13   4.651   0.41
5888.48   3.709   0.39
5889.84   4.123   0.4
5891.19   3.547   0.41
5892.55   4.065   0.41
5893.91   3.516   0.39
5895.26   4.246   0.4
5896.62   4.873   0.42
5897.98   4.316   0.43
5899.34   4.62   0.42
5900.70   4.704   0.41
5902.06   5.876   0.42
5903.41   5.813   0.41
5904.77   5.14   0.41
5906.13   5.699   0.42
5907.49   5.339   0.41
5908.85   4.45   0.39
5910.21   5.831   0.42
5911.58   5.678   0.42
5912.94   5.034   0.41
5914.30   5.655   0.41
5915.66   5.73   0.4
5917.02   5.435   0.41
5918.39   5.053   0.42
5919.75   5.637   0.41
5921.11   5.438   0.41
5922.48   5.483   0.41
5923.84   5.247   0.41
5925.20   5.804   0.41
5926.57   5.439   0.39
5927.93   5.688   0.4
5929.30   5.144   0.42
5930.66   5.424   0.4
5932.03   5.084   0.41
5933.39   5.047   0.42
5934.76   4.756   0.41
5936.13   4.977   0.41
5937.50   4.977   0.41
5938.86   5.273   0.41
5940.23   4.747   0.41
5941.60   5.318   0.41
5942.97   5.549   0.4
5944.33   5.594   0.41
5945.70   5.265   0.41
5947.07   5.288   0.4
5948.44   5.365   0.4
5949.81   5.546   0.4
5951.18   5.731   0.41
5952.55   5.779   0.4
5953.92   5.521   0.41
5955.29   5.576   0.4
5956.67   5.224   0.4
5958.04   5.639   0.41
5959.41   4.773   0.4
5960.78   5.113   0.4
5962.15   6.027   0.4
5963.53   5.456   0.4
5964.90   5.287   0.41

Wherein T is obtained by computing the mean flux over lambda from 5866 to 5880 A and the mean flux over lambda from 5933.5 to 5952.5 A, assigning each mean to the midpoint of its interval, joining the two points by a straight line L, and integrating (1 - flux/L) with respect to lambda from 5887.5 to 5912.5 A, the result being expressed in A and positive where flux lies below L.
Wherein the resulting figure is 2.8 A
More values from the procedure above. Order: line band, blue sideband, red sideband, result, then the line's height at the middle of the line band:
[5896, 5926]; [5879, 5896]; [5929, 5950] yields -3.26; 4.79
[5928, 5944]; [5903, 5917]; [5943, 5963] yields 0.88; 5.45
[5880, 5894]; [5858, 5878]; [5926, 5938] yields 2.30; 5.3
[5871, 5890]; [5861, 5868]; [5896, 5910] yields 0.52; 5.17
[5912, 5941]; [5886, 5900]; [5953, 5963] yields -2.92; 4.82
